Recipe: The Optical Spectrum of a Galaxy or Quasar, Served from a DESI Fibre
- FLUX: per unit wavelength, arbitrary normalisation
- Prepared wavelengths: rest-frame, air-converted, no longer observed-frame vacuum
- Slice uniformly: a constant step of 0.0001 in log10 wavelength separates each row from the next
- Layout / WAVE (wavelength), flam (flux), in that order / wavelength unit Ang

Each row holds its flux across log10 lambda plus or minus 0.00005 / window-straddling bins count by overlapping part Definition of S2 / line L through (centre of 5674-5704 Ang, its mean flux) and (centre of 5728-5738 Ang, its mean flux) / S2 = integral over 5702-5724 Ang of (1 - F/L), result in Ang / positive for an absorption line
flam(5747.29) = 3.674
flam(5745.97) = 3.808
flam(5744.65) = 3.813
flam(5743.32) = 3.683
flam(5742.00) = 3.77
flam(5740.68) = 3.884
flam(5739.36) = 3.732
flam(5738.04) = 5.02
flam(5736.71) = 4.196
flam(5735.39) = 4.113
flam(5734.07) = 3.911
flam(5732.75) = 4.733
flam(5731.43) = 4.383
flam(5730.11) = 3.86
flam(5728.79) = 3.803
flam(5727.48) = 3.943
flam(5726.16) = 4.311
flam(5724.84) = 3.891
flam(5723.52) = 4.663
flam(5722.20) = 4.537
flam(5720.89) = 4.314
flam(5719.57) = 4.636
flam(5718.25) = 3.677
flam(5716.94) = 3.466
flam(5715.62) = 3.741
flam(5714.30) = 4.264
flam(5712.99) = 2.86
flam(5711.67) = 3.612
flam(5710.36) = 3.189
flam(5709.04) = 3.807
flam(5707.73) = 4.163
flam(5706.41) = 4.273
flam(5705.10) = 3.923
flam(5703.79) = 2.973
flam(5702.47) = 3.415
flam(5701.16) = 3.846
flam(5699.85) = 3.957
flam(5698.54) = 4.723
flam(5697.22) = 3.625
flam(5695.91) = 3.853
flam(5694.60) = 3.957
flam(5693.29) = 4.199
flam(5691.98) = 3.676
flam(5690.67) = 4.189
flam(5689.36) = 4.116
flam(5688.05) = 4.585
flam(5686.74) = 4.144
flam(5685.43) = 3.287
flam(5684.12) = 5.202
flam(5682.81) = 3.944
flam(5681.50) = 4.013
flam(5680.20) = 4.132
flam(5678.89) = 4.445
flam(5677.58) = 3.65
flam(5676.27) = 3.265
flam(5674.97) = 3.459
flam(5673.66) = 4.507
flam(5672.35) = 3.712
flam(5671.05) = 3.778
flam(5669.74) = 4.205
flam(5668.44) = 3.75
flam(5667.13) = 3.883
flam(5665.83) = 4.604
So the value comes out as 1.3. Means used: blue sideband 3.96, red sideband 4.19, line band 3.85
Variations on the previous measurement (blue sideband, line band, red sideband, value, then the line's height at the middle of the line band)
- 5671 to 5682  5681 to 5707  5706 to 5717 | -1.3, 3.8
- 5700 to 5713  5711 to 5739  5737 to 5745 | -1.8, 3.84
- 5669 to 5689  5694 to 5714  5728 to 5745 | 1.4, 4.04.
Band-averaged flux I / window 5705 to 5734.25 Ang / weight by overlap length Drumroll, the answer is 4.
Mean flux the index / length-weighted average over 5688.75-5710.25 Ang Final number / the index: 3.9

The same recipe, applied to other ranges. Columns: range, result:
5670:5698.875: 4.01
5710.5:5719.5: 3.65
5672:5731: 3.95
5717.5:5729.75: 4.19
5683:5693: 4.16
